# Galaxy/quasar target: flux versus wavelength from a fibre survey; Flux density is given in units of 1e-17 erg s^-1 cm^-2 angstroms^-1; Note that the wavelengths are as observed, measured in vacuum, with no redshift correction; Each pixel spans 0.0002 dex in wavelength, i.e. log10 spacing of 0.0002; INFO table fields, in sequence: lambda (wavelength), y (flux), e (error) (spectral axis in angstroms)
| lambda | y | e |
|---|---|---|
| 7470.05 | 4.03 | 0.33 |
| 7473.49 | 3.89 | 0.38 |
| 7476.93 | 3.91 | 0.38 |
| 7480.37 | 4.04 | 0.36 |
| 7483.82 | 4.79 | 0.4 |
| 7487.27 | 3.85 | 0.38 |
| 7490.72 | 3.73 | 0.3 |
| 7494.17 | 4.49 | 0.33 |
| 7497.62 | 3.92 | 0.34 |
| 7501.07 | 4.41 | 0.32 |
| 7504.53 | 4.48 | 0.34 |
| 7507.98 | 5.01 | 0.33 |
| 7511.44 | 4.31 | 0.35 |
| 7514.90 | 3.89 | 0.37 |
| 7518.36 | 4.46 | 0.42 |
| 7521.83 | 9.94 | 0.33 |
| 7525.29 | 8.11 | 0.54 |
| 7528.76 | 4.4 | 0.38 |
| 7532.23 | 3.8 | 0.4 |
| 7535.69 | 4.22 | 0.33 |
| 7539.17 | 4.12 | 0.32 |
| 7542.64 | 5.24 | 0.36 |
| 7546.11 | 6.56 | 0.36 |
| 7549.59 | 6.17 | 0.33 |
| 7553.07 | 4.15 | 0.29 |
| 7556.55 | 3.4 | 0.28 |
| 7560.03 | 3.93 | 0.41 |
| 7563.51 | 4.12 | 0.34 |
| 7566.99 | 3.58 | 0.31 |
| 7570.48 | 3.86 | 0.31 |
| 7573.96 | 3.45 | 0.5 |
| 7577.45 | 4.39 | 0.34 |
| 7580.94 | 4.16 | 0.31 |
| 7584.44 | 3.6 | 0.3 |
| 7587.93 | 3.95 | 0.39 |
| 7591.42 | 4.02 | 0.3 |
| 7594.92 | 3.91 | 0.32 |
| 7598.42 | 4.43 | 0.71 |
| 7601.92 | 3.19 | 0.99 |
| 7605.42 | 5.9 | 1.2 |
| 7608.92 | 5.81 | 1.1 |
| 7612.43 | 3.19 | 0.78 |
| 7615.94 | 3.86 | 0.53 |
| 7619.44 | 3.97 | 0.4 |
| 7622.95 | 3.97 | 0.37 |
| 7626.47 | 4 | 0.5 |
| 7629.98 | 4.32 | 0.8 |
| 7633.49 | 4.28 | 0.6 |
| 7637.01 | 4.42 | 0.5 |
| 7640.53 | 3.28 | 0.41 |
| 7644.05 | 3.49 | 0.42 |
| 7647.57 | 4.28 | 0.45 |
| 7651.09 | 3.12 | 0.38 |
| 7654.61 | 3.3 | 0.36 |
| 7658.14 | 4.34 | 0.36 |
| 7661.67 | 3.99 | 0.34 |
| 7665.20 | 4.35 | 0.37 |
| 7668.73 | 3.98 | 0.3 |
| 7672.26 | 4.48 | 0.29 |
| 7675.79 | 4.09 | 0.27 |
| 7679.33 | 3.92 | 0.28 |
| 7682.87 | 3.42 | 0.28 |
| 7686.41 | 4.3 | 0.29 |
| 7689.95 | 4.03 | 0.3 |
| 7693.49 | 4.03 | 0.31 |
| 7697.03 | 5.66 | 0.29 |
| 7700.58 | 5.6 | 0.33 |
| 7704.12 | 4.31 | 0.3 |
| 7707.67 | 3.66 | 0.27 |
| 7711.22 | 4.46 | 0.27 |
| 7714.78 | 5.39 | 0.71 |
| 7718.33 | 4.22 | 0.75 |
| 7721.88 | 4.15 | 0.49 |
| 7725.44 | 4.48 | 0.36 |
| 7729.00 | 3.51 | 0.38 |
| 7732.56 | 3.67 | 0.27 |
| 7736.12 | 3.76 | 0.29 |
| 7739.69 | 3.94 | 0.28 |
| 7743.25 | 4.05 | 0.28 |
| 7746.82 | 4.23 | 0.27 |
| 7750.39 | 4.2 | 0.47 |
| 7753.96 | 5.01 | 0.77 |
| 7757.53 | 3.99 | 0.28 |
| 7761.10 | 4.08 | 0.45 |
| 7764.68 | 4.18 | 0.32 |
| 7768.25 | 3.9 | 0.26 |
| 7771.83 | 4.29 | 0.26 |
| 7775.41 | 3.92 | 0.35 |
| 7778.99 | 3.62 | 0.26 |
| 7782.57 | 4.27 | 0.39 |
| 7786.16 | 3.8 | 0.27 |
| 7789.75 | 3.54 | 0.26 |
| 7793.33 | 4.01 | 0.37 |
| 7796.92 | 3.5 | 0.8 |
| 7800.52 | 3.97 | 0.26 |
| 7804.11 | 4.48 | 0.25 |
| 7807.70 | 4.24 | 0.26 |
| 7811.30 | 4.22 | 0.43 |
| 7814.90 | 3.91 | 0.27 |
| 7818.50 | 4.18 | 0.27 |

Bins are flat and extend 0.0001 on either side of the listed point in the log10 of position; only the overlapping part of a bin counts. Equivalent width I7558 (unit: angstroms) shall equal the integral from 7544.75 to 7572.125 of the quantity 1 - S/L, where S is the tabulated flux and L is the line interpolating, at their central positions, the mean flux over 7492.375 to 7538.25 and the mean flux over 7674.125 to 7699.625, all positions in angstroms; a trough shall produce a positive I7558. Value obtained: 2.19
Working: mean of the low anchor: 5.02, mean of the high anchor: 4.25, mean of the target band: 4.44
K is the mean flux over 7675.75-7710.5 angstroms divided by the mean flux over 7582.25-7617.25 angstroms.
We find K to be 1.03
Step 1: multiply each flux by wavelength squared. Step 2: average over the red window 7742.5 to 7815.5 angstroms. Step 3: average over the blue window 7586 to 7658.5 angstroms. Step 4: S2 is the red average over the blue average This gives 1.0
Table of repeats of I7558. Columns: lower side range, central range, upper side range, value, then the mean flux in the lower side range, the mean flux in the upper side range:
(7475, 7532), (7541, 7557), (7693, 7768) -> -1.74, 4.83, 4.31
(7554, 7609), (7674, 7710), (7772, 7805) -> -2.99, 4.06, 3.9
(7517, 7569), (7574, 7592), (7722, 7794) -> 3.36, 5.08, 4.03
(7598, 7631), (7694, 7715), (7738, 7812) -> -3.07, 4.26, 4.07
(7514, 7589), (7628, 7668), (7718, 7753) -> 3.98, 4.72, 4.04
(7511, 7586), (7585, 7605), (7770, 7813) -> 2.49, 4.73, 3.99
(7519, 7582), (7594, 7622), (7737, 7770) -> 2.30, 4.86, 4.16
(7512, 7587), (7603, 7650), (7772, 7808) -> 3.08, 4.72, 3.94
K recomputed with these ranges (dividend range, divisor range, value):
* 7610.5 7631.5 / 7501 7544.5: 0.76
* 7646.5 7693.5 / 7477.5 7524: 0.84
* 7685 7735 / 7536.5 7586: 1.01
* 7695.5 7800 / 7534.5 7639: 0.98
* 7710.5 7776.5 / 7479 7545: 0.87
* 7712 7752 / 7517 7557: 0.76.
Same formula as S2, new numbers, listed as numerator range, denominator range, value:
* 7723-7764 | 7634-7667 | 1.09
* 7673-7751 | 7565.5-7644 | 1.07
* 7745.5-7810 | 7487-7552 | 0.87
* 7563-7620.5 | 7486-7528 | 0.83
